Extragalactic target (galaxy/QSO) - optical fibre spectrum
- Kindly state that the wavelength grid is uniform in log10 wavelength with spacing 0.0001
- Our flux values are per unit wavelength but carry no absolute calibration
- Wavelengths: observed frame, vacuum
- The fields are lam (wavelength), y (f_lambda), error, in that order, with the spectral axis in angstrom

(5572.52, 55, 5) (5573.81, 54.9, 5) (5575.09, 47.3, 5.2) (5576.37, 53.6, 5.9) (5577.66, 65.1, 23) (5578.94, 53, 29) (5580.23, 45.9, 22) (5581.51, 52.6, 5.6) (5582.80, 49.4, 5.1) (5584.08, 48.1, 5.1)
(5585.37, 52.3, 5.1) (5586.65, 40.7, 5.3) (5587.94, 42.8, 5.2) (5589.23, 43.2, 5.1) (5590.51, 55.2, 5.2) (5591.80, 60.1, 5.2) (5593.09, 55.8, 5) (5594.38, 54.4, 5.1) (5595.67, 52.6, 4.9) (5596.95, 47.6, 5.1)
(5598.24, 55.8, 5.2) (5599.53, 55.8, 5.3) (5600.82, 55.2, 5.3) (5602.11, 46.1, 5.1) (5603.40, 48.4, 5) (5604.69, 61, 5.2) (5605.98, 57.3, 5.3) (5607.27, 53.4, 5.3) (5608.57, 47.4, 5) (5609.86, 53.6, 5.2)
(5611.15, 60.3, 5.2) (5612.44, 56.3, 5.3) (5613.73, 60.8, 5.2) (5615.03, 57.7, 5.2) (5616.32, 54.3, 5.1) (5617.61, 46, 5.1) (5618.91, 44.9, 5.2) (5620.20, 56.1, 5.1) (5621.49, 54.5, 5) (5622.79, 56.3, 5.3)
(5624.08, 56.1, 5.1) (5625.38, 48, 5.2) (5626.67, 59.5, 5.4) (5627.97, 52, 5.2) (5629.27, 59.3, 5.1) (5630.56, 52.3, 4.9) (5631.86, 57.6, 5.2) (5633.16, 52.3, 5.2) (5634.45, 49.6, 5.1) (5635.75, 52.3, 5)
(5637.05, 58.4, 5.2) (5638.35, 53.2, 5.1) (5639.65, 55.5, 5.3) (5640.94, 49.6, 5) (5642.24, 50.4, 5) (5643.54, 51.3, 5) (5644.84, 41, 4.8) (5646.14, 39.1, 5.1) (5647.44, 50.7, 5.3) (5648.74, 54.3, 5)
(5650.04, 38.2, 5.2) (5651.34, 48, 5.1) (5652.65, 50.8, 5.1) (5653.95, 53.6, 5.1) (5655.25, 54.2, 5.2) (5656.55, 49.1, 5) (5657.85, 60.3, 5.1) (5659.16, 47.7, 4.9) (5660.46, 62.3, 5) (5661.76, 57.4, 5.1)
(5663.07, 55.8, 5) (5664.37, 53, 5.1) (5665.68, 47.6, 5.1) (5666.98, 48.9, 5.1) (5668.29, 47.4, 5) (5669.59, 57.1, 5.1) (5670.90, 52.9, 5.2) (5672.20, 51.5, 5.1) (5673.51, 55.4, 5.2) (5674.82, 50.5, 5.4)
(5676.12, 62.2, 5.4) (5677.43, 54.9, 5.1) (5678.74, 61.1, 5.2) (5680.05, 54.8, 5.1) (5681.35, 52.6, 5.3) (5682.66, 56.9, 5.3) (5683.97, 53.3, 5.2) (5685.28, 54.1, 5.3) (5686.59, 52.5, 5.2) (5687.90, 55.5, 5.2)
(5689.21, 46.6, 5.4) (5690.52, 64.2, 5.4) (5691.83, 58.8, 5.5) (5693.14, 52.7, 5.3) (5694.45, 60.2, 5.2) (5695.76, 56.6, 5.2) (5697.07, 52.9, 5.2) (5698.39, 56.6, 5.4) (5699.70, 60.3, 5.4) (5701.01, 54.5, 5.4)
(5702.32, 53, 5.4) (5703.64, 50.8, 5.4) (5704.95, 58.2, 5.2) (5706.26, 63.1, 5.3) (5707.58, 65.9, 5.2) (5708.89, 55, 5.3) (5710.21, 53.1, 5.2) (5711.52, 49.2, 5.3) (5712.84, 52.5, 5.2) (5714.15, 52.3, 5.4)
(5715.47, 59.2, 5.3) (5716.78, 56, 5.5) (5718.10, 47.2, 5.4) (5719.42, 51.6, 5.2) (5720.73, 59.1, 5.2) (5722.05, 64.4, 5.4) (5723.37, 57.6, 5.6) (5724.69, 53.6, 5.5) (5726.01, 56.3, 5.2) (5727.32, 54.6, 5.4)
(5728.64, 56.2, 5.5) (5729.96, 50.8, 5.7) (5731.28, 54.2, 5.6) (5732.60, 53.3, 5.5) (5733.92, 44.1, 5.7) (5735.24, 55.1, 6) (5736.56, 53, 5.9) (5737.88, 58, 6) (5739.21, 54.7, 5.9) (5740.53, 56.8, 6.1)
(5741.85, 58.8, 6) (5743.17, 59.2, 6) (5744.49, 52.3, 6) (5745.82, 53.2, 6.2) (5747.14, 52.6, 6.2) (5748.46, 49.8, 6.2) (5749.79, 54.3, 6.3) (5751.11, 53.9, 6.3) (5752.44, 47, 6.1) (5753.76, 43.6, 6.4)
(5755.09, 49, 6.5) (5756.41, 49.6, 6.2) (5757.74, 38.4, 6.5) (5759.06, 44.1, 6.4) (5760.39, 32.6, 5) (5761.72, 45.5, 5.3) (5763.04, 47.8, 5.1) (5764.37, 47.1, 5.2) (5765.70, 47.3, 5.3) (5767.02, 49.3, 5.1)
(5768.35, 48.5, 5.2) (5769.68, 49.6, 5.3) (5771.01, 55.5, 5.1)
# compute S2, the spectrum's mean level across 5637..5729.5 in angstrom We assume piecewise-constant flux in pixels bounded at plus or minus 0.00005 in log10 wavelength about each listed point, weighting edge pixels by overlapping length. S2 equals 54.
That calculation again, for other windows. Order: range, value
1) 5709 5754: 53.9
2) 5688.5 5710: 56.8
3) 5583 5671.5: 52.3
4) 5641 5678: 51.6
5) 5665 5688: 53.8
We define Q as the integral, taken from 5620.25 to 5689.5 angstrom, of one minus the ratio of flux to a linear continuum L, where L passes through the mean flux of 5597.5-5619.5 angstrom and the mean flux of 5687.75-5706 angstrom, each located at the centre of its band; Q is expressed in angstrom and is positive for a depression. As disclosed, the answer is 2.6 angstrom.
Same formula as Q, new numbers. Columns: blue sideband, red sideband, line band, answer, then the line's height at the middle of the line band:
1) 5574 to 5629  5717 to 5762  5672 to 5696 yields -1.48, 52.3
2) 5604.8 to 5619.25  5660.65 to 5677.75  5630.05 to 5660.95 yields 1.51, 53.9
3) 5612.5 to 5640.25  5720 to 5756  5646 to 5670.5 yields 1.12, 54.1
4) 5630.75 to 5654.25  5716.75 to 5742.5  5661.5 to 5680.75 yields -0.82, 51.8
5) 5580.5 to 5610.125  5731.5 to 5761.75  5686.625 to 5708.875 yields -2.55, 50.9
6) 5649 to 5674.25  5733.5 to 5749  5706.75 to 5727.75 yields -0.78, 53.6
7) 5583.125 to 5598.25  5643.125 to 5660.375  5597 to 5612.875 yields -1.16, 50.3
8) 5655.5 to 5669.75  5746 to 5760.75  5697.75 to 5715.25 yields -1.89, 50.4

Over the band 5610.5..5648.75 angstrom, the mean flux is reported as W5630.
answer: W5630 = 53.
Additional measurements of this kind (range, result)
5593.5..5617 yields 54.3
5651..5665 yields 54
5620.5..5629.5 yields 54.9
